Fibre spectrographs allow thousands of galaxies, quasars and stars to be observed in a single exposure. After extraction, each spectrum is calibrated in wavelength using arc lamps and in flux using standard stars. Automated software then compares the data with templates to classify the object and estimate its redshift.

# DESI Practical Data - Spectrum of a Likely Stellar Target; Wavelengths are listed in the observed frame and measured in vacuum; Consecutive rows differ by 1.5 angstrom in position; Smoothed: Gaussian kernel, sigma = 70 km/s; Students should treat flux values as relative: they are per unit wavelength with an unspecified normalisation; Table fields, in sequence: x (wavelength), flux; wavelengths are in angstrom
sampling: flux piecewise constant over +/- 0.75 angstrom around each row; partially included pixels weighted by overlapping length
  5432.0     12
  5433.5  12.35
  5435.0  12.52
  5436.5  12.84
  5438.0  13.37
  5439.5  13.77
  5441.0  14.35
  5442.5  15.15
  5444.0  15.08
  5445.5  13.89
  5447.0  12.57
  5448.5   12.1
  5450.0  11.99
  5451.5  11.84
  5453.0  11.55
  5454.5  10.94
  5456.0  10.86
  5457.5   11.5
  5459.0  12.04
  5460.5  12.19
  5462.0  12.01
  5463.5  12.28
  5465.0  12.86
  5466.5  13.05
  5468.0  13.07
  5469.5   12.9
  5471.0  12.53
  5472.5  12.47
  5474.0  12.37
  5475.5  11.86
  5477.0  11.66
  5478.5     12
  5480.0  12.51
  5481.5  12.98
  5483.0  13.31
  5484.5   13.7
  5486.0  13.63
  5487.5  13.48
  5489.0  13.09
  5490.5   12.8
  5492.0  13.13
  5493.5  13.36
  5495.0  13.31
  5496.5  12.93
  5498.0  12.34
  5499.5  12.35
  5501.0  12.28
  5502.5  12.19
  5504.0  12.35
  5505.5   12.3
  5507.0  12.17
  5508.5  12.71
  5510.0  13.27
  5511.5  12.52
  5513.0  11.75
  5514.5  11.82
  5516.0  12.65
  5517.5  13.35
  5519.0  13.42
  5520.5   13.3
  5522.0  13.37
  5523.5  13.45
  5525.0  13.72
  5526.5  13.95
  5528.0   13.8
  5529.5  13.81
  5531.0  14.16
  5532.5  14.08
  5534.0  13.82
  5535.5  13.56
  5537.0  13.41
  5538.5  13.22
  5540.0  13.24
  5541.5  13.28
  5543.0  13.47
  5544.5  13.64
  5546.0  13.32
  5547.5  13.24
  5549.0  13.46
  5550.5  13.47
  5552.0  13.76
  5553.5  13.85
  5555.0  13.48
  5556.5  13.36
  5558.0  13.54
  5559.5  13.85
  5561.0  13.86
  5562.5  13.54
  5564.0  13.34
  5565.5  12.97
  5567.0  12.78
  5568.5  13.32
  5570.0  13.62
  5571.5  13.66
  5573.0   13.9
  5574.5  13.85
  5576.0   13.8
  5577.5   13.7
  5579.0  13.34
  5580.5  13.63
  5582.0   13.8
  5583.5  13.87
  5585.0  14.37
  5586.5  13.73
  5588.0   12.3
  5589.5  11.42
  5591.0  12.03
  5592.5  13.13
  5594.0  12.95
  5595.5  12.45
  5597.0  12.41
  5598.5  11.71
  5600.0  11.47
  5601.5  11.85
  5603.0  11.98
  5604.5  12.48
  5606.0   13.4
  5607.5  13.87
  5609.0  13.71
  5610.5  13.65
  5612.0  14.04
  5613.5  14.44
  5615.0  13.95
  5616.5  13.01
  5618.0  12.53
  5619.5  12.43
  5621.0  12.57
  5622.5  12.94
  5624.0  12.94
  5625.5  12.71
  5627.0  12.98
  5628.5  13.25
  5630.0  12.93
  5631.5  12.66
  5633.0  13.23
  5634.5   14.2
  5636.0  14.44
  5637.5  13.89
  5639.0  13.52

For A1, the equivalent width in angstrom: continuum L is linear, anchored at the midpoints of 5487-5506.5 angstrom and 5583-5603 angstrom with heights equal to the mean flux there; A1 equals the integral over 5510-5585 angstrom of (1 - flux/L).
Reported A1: -4.8 angstrom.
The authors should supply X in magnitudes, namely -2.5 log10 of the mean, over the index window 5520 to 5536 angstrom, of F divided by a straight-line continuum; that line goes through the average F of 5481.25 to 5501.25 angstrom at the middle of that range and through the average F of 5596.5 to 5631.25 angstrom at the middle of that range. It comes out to -0.06 mag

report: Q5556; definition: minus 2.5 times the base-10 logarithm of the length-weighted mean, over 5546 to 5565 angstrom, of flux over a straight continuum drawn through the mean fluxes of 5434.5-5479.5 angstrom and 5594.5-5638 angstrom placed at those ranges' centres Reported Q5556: -0.06 mag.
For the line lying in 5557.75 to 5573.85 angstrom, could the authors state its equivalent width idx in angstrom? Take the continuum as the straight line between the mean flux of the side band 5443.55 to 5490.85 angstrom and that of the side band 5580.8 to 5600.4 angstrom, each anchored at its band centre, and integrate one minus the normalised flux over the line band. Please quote -1.0 angstrom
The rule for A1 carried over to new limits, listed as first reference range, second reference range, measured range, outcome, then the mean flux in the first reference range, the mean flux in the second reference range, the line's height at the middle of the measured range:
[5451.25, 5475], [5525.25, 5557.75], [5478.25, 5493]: -0.63 angstrom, 12.2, 13.6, 12.6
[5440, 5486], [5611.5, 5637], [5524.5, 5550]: -1.37 angstrom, 12.6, 13.2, 12.9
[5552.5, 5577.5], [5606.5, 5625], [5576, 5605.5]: 1.41 angstrom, 13.6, 13.3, 13.4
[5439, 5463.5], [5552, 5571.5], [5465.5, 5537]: 0.23 angstrom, 12.6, 13.5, 13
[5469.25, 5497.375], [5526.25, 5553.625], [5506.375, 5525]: 0.59 angstrom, 12.8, 13.6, 13.3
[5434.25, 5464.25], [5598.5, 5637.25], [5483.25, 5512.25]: -0.17 angstrom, 12.6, 13.1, 12.8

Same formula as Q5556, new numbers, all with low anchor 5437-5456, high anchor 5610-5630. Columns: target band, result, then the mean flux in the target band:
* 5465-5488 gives 0.02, 12.8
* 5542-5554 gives -0.04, 13.5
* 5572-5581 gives -0.05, 13.7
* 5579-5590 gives -0.02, 13.3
